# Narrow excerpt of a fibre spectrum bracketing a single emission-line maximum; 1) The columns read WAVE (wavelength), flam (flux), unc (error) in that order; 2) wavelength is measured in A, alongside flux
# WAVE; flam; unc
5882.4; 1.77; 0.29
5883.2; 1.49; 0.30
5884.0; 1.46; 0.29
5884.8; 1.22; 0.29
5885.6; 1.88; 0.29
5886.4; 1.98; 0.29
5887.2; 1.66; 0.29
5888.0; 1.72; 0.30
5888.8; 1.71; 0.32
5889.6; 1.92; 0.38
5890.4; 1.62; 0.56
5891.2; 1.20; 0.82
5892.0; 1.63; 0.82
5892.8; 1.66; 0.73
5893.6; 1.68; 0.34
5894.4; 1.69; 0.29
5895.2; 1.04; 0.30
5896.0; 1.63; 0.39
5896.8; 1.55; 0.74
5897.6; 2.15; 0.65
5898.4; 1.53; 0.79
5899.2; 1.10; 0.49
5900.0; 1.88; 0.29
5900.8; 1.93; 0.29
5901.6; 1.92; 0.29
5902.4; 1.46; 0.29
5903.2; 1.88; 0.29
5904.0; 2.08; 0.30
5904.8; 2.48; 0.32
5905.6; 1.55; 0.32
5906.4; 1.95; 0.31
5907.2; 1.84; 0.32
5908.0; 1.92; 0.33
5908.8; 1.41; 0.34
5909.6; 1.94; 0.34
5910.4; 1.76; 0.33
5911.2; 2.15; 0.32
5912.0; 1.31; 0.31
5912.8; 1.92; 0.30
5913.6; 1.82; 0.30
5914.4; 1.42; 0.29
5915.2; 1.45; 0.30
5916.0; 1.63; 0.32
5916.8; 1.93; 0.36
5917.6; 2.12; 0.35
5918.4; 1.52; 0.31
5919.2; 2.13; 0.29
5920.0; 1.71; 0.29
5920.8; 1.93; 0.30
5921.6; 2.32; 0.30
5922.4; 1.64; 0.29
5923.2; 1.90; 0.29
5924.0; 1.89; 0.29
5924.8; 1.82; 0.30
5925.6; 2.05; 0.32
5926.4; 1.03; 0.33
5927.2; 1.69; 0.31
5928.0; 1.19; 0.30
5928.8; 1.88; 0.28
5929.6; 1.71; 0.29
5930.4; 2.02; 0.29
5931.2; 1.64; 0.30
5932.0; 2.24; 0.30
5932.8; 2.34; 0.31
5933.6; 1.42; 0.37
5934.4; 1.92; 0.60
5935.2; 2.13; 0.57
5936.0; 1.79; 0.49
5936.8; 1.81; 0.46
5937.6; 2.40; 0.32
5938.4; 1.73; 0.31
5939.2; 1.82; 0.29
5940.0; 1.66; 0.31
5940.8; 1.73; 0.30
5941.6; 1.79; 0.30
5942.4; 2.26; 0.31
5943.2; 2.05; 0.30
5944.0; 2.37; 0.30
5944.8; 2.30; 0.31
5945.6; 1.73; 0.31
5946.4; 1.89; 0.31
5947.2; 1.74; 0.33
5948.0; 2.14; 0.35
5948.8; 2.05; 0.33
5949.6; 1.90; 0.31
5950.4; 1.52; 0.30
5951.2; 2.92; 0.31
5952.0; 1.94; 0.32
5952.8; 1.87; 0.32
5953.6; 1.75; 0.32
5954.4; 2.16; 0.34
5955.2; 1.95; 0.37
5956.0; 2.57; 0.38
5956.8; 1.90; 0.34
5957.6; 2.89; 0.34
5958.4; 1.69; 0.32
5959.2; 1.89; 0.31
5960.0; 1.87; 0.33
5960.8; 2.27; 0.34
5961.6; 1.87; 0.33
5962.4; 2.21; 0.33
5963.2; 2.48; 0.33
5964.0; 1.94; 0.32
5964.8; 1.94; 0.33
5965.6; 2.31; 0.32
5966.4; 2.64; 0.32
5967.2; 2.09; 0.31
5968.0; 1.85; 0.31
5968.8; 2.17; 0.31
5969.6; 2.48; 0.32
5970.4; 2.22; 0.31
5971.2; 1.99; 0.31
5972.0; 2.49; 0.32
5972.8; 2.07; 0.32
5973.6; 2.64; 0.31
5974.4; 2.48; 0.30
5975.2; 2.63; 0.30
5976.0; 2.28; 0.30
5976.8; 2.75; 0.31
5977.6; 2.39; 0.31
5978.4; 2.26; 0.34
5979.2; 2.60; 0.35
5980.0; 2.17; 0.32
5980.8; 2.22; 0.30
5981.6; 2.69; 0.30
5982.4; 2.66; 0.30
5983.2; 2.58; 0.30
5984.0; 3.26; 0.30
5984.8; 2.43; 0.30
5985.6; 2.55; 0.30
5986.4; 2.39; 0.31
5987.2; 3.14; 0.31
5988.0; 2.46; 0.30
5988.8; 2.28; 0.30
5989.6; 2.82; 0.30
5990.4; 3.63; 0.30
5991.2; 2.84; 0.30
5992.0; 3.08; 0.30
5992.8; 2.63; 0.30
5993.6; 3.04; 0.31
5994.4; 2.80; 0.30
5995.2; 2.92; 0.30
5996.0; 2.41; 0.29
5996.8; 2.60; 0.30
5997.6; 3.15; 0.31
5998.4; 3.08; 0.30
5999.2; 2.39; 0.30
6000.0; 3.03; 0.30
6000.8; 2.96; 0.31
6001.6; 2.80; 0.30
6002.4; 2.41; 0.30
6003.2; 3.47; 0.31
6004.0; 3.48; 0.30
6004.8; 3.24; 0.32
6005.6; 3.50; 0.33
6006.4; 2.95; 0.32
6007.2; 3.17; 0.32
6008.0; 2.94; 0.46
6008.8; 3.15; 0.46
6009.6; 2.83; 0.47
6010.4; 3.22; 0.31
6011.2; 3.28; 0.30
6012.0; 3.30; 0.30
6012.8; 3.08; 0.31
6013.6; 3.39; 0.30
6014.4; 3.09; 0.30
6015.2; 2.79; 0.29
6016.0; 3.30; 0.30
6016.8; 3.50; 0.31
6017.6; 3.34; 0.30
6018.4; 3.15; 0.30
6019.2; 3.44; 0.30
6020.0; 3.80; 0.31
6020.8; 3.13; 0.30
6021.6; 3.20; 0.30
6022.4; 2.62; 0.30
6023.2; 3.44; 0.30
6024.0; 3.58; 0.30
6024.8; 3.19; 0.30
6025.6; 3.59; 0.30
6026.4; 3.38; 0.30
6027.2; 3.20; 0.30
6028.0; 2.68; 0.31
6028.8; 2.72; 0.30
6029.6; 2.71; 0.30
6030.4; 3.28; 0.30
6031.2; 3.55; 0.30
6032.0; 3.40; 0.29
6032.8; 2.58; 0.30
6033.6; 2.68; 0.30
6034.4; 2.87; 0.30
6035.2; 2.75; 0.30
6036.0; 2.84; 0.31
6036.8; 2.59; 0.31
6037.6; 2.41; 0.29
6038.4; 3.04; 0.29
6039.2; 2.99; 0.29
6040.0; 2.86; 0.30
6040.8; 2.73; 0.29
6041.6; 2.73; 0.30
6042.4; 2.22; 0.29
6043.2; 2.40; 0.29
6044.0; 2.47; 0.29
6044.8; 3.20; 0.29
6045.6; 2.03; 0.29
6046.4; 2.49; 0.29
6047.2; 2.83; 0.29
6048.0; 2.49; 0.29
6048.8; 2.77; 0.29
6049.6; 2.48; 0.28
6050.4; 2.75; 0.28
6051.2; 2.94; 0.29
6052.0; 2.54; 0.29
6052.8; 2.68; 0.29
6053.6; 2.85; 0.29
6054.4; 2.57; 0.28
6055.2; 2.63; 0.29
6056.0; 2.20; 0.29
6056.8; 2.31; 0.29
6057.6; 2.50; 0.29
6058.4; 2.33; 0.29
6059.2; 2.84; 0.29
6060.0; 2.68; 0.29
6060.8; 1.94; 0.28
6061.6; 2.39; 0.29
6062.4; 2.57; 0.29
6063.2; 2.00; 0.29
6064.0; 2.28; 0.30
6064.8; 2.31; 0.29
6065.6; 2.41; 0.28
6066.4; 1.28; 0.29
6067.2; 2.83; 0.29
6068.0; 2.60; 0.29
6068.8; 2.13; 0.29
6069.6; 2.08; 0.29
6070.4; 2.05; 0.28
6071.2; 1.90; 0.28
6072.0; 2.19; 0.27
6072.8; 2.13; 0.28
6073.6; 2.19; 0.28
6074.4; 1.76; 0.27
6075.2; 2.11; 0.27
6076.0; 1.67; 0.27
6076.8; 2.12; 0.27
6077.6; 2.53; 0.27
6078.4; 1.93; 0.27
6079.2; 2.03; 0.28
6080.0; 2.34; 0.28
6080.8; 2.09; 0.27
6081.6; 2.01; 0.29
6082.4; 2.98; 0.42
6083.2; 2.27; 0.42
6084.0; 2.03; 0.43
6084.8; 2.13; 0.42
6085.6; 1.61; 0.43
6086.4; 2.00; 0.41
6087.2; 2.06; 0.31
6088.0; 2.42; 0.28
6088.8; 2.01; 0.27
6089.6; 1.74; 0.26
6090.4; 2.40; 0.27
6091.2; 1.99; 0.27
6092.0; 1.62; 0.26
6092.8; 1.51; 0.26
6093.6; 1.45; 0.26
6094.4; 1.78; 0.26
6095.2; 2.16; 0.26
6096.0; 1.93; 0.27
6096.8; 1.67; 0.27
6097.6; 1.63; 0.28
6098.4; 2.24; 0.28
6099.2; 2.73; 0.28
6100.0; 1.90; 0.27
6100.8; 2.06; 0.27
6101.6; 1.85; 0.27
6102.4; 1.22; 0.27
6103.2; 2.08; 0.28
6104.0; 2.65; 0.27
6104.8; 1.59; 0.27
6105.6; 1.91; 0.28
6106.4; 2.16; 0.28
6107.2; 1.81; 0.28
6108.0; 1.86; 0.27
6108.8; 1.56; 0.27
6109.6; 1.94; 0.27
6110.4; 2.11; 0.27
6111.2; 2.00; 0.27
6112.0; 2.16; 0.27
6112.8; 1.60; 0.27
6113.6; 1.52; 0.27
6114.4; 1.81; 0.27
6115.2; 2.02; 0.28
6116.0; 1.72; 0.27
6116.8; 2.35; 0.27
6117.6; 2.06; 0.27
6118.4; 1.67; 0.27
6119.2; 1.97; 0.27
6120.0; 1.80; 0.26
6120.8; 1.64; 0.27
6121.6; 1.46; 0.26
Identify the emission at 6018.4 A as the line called Mg II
